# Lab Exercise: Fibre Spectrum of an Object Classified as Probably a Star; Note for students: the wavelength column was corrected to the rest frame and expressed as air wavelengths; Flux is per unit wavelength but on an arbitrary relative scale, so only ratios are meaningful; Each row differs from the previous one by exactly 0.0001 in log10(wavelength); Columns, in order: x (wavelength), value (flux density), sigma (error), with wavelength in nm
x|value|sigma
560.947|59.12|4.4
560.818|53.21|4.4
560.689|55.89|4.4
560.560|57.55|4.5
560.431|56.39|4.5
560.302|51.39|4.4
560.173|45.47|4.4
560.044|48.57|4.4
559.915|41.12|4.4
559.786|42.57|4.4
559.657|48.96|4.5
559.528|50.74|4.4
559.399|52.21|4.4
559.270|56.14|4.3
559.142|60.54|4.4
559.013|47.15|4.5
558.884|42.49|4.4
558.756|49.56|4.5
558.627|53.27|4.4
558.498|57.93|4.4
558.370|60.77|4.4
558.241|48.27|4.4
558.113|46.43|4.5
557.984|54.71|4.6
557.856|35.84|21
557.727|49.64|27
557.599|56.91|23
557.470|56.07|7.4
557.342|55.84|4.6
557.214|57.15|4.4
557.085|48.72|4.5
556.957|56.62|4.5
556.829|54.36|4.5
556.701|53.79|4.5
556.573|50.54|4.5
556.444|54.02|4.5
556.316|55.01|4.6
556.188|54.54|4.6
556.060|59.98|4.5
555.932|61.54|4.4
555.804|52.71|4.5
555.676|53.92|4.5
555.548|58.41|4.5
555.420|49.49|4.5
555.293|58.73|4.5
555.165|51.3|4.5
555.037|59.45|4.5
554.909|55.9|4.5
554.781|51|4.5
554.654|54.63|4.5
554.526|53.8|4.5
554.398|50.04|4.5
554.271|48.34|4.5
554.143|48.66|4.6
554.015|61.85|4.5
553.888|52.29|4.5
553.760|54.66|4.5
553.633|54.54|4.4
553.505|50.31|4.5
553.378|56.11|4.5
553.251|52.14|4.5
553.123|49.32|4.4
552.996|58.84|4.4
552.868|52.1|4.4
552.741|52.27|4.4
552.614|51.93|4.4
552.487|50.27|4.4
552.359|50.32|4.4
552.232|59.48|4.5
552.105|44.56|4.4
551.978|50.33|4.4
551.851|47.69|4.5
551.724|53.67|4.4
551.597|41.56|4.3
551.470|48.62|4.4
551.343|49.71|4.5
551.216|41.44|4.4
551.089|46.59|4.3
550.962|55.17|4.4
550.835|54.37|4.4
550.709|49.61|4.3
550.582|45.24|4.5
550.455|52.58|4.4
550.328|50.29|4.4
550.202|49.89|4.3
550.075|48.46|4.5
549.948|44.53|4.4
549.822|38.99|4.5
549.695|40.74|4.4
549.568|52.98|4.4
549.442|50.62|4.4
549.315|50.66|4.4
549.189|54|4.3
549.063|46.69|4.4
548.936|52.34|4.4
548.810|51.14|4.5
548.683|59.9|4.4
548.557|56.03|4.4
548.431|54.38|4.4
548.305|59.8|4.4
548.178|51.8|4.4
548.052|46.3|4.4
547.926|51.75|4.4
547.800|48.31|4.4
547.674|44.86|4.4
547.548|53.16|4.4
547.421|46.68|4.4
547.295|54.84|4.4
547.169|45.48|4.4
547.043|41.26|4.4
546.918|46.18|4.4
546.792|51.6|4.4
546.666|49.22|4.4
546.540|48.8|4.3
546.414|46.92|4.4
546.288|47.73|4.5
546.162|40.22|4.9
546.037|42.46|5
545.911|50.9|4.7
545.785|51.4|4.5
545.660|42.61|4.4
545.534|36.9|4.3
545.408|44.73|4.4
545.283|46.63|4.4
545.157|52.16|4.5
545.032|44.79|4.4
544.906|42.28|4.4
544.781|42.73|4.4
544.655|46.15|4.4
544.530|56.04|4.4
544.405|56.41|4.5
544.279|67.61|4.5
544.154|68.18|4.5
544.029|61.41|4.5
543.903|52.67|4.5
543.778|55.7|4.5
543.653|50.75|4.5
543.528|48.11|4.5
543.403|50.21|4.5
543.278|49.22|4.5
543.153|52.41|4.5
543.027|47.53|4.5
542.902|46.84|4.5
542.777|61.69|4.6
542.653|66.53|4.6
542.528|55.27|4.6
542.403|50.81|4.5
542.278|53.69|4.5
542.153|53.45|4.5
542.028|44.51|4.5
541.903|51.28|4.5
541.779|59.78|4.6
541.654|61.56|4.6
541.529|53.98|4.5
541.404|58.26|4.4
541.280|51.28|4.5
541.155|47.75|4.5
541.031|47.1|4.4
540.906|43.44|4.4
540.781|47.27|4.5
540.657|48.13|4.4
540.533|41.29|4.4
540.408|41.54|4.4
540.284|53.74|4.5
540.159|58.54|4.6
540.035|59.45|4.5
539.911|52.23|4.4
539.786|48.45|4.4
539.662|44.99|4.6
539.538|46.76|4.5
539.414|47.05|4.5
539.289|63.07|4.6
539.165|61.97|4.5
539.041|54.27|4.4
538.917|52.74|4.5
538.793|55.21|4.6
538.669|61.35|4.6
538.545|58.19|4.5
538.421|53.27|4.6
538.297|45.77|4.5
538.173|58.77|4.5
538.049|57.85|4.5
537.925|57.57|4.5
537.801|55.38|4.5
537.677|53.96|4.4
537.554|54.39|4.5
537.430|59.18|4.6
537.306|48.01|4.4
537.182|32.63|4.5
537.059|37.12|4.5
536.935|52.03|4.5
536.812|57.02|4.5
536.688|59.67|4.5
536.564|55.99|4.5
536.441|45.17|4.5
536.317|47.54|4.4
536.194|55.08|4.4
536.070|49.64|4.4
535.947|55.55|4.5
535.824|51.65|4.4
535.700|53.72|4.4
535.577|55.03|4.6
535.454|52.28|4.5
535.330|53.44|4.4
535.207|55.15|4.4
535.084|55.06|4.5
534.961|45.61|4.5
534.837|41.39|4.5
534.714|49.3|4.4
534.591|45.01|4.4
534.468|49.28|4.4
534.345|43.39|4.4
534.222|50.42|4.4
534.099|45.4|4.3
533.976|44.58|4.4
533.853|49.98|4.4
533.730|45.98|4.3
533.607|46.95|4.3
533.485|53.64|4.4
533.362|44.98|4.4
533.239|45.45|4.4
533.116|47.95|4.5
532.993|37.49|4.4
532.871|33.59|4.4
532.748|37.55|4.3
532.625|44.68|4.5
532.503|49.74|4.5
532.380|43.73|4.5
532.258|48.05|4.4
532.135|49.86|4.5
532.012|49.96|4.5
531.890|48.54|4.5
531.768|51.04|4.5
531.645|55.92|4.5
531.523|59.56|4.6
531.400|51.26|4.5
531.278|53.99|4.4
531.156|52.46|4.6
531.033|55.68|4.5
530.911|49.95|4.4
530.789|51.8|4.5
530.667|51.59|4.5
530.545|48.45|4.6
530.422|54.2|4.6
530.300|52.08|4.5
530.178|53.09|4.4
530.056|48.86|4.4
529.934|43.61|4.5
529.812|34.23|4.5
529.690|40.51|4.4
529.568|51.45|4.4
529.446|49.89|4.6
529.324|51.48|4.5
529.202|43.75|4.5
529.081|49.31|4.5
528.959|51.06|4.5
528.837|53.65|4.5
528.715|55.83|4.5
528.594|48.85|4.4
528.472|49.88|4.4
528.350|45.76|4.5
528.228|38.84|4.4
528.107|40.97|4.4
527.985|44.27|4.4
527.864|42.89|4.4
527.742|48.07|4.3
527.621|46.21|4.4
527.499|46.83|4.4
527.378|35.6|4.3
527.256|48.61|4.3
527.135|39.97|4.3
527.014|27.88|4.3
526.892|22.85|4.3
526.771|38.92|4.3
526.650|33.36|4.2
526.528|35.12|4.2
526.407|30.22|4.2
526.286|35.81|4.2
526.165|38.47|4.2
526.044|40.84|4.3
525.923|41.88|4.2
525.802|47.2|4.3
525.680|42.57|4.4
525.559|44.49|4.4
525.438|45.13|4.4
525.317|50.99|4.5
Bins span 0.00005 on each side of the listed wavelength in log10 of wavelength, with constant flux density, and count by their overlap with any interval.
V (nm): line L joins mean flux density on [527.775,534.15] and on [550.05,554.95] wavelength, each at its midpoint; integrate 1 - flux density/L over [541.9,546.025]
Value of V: -0.12 nm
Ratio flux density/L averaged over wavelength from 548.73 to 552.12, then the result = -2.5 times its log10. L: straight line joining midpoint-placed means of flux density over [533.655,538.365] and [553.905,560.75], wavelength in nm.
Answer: 0.07 mag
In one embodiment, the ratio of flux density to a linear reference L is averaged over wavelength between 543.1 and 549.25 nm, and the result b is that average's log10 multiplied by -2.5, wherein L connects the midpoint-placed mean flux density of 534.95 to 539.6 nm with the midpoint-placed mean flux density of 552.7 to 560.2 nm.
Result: 0.06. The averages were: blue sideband 53.1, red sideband 52.7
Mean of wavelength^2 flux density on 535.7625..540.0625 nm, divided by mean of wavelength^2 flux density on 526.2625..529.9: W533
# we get 1.3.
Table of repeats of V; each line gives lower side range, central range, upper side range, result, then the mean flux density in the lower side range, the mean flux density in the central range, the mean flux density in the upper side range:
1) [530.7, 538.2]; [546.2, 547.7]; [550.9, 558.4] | 0.102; 49.9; 48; 52.6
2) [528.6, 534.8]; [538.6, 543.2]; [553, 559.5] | -0.213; 48.4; 52.6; 53.4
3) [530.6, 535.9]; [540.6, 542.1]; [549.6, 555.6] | -0.042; 48.9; 51.2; 51.1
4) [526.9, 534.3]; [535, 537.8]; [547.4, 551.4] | -0.222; 47.1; 51.8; 50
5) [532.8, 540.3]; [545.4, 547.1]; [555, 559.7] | 0.203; 50.9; 45.8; 53.3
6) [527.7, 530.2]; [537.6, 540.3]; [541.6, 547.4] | -0.285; 46.9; 54.6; 50.8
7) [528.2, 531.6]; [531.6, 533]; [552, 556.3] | 0.116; 49.8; 46.1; 53.7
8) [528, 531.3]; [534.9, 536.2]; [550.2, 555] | -0.088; 48.8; 52.8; 51.4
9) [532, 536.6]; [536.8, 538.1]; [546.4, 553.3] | -0.071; 48.1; 51.1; 49.9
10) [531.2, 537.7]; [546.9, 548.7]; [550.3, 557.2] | 0.031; 49.1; 50.6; 52.5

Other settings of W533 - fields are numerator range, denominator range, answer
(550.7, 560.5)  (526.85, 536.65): 1.19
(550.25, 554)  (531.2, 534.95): 1.16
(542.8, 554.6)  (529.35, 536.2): 1.09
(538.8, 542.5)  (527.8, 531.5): 1.11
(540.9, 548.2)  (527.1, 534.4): 1.12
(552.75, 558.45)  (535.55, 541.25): 1.10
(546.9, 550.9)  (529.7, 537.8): 1.07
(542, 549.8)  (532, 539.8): 1.05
